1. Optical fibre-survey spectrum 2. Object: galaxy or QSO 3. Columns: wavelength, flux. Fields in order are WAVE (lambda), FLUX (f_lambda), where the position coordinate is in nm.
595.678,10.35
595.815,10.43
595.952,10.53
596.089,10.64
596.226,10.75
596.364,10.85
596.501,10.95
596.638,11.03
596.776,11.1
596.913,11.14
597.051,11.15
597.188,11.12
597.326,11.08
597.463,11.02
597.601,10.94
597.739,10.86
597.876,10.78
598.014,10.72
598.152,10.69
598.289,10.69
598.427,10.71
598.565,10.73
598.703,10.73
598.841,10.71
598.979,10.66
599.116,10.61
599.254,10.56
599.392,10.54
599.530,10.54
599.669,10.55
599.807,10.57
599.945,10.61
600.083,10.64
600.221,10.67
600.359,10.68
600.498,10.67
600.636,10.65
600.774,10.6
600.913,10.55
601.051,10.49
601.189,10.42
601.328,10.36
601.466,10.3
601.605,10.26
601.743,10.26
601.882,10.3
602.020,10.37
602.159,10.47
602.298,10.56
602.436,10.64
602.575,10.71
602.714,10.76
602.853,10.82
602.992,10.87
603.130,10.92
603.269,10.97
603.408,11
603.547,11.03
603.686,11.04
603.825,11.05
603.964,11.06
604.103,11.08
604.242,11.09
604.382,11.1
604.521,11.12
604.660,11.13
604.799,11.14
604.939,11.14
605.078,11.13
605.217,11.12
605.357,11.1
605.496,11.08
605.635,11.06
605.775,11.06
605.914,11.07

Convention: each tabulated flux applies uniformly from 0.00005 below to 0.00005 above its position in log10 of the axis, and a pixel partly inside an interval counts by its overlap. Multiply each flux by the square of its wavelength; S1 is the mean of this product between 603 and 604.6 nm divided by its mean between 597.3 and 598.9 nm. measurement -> 1.04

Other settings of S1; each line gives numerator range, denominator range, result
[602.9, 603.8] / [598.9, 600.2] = 1.05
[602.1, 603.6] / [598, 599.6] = 1.03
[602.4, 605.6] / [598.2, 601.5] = 1.05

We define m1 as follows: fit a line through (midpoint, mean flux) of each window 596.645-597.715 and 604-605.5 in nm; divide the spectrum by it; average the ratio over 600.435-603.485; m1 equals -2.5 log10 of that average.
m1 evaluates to 0.050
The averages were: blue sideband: 11.1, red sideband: 11.1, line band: 10.6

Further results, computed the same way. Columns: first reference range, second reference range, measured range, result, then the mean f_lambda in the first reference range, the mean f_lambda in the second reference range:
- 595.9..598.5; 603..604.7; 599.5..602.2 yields 0.05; 10.9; 11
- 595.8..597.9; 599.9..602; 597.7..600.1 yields 0.00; 10.9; 10.5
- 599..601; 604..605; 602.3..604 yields 0.01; 10.6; 11.1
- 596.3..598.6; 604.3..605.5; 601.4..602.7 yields 0.06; 10.9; 11.1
